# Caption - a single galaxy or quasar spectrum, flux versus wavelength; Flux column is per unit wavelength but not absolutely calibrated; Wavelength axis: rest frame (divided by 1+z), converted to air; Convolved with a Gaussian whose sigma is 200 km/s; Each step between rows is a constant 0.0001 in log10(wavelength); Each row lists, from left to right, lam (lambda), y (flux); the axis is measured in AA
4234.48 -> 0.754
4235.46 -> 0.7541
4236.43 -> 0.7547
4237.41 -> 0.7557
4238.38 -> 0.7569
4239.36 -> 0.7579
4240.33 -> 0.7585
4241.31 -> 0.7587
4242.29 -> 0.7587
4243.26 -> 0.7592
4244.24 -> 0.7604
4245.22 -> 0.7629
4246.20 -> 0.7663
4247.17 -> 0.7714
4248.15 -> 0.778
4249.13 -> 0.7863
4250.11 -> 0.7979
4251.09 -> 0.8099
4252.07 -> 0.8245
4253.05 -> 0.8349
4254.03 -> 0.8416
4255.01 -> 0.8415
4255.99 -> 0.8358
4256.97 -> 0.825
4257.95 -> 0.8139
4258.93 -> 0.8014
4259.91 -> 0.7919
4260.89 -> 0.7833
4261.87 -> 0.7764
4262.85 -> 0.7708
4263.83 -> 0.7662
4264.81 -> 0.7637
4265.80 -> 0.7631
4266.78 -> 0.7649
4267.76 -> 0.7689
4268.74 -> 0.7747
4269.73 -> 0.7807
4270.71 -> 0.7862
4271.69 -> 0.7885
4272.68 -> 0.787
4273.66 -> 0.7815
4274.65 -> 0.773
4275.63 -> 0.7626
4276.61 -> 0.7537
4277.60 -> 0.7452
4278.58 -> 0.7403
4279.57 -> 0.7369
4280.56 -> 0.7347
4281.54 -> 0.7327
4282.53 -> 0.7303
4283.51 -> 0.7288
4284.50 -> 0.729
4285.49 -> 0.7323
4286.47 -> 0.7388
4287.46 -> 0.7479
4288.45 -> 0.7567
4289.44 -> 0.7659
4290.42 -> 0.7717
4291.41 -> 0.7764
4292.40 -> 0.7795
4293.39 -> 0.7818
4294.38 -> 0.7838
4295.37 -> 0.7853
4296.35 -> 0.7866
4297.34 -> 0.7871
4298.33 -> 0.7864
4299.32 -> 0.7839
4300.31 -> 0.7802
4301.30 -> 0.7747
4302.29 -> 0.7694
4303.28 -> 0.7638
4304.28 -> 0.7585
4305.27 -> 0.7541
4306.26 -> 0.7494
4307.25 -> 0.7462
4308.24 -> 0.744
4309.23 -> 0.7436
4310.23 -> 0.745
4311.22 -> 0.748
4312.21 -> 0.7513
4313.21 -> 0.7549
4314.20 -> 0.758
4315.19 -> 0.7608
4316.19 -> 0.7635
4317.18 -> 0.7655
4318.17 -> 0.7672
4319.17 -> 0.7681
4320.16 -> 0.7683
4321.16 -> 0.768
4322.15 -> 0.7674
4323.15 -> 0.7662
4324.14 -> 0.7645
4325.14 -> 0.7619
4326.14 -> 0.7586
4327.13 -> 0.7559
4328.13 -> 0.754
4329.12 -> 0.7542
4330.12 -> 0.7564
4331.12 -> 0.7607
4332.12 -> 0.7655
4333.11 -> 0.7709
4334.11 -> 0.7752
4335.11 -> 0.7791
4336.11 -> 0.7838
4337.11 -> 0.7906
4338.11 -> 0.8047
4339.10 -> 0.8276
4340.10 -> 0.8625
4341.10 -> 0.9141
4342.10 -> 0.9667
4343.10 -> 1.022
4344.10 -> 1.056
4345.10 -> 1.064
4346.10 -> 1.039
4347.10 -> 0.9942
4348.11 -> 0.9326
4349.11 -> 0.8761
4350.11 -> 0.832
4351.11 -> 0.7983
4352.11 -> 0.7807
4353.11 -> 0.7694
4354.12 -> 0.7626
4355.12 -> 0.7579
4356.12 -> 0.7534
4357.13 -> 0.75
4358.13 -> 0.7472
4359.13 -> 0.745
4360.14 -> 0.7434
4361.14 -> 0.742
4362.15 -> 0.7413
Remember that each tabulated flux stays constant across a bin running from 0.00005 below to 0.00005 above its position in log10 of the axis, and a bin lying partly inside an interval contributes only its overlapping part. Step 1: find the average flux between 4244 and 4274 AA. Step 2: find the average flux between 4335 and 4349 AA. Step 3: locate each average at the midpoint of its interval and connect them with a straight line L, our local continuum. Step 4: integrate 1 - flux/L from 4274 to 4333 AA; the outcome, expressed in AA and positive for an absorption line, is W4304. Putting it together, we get 6.84 AA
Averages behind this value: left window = 0.791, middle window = 0.759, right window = 0.92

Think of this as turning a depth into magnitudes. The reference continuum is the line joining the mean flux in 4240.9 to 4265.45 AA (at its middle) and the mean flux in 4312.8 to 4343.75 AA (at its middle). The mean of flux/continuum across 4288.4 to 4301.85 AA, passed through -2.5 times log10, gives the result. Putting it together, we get 0.017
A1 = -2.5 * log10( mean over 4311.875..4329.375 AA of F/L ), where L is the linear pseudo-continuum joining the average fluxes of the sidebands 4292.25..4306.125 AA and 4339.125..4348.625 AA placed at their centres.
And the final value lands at 0.145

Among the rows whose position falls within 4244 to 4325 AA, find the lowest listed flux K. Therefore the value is 0.7288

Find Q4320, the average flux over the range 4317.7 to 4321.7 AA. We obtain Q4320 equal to 0.768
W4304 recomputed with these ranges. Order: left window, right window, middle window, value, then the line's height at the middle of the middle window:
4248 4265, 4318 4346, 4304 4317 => 1.0 AA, 0.815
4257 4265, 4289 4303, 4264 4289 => 0.9 AA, 0.784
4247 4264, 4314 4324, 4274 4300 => 0.9 AA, 0.785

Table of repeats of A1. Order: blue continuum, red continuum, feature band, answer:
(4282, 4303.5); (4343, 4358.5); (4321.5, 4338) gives 0.09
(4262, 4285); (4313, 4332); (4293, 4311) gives -0.01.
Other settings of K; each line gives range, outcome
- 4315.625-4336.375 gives 0.754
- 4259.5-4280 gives 0.7369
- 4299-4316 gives 0.7436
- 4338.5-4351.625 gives 0.7983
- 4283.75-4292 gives 0.729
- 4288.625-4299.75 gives 0.7659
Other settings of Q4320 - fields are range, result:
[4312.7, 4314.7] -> 0.756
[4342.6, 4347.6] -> 1.04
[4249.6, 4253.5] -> 0.816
